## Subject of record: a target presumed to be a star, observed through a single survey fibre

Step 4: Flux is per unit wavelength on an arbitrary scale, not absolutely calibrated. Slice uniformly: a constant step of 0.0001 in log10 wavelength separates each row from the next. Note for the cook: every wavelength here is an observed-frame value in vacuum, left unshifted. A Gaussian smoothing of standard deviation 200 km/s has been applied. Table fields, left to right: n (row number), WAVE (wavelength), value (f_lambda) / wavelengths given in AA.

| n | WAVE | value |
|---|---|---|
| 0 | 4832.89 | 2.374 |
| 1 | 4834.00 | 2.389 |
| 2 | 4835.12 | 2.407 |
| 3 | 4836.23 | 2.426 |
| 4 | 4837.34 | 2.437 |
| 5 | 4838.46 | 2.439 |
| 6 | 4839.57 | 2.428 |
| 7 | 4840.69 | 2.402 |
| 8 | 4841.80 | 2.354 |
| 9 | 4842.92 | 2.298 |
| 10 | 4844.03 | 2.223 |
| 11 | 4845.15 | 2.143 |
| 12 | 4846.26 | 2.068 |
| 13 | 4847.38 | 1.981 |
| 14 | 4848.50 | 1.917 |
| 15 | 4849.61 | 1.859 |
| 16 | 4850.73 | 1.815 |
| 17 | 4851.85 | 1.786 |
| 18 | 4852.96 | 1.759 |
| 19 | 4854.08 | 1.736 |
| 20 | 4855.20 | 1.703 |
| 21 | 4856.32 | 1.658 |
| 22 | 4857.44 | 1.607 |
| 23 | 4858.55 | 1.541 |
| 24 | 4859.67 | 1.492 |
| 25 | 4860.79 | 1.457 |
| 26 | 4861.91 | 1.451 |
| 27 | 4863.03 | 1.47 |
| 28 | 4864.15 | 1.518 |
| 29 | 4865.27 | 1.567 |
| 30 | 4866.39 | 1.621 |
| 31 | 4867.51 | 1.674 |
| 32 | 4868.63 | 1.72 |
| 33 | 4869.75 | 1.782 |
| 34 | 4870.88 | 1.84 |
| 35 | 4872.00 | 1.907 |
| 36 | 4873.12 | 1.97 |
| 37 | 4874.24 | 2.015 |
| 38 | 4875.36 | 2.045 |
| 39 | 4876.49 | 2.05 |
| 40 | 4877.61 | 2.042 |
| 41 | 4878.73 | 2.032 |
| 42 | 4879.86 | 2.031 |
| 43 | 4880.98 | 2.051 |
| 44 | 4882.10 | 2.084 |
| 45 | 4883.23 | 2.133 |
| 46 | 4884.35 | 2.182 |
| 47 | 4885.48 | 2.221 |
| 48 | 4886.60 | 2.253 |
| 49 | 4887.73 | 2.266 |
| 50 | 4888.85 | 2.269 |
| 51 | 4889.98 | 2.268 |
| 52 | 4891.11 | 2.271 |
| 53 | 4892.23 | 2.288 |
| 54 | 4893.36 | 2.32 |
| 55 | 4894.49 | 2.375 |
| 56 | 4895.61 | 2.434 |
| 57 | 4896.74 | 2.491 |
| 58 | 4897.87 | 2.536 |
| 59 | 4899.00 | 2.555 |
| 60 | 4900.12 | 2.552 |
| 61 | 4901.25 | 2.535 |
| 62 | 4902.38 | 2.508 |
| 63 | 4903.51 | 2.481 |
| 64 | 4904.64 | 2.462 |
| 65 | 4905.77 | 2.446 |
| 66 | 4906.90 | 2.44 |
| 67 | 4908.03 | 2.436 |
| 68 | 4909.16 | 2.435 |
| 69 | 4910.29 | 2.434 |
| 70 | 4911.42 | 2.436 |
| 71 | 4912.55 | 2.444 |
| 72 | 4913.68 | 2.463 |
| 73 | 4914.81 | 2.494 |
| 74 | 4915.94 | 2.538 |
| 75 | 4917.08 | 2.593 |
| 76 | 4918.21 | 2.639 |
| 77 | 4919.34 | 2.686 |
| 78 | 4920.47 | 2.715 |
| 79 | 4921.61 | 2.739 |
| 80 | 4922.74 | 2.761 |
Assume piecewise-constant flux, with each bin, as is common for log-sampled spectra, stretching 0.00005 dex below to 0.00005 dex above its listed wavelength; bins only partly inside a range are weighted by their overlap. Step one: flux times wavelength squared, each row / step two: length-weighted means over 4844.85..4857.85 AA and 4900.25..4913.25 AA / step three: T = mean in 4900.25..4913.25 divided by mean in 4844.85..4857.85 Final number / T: 1.4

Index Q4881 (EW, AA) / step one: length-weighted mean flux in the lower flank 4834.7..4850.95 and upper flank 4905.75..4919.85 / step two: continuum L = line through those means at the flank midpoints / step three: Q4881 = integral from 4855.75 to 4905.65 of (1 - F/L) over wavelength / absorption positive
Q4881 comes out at 6.9 AA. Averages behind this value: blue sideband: 2.22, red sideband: 2.5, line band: 2.05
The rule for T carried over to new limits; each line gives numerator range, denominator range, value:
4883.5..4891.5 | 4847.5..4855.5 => 1.26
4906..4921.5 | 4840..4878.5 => 1.40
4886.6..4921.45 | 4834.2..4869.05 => 1.32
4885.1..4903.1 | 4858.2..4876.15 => 1.42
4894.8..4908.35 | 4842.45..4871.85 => 1.44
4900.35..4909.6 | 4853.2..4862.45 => 1.59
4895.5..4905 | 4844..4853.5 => 1.32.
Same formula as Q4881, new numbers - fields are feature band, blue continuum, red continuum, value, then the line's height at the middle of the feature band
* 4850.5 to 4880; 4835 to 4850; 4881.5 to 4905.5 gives 7.0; 2.29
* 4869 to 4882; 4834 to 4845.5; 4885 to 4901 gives 2.1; 2.37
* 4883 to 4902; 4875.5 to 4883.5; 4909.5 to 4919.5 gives -1.1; 2.23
